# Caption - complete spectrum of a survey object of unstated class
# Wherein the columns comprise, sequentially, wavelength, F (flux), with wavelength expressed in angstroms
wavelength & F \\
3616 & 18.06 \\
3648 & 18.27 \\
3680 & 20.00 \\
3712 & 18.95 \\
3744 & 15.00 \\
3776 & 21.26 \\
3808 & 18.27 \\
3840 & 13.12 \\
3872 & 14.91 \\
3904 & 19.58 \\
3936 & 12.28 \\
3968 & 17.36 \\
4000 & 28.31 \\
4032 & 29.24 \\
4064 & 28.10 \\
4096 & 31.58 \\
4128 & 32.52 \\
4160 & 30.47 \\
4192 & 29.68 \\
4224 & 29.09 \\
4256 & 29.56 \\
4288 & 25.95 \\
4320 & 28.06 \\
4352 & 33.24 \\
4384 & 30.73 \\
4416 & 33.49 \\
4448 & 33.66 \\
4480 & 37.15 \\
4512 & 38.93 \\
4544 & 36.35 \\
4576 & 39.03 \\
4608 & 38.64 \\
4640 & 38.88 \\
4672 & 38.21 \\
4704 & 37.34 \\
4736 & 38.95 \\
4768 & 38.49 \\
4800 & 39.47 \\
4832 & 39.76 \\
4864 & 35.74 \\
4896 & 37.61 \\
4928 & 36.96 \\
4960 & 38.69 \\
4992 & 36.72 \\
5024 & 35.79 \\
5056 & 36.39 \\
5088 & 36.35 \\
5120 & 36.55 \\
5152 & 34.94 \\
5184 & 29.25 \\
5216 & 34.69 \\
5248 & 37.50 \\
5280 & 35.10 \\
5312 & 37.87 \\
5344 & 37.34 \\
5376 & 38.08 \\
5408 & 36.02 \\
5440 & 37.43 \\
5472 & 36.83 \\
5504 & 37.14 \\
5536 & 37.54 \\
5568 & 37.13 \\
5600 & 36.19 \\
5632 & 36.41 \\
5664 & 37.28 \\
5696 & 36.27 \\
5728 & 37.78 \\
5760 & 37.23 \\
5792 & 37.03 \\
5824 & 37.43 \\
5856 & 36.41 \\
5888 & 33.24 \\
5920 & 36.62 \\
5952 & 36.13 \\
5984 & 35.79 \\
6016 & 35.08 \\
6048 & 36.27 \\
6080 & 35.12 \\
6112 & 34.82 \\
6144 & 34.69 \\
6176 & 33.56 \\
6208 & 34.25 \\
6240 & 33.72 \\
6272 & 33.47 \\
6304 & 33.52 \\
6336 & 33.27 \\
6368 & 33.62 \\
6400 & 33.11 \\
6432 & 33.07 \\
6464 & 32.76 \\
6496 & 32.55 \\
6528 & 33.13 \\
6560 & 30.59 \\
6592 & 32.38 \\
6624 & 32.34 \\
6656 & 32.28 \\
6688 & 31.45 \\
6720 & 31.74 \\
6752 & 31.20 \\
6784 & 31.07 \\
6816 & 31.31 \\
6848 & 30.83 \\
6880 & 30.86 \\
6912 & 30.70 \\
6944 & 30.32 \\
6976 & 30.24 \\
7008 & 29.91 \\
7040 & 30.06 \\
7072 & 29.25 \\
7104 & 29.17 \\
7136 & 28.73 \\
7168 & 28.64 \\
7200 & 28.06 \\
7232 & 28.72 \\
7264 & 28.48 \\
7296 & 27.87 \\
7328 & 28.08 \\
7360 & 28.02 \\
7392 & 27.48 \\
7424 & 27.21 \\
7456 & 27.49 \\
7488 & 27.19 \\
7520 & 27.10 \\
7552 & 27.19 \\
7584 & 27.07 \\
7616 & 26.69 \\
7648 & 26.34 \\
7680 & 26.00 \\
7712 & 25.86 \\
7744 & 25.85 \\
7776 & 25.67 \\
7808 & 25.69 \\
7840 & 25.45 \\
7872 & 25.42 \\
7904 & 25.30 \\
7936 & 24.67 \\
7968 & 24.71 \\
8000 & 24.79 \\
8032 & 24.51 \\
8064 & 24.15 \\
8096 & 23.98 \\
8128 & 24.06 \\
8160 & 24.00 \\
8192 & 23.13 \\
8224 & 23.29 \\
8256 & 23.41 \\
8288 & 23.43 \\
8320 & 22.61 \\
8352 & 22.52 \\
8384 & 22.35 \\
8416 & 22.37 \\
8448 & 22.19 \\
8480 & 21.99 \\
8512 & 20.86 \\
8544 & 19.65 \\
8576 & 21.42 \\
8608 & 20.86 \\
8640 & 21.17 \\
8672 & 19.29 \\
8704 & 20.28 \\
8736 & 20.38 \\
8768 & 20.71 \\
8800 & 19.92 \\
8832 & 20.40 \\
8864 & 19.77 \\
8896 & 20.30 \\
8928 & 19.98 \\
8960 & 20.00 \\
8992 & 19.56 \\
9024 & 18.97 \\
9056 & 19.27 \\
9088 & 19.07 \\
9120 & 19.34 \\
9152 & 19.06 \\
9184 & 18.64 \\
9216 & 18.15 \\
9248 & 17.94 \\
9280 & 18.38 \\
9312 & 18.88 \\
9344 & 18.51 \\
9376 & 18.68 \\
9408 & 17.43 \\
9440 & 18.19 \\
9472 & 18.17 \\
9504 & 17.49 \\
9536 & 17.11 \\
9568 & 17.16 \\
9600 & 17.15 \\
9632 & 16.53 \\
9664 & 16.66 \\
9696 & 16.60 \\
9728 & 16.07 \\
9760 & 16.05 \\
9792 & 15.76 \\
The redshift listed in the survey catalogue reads 0.00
